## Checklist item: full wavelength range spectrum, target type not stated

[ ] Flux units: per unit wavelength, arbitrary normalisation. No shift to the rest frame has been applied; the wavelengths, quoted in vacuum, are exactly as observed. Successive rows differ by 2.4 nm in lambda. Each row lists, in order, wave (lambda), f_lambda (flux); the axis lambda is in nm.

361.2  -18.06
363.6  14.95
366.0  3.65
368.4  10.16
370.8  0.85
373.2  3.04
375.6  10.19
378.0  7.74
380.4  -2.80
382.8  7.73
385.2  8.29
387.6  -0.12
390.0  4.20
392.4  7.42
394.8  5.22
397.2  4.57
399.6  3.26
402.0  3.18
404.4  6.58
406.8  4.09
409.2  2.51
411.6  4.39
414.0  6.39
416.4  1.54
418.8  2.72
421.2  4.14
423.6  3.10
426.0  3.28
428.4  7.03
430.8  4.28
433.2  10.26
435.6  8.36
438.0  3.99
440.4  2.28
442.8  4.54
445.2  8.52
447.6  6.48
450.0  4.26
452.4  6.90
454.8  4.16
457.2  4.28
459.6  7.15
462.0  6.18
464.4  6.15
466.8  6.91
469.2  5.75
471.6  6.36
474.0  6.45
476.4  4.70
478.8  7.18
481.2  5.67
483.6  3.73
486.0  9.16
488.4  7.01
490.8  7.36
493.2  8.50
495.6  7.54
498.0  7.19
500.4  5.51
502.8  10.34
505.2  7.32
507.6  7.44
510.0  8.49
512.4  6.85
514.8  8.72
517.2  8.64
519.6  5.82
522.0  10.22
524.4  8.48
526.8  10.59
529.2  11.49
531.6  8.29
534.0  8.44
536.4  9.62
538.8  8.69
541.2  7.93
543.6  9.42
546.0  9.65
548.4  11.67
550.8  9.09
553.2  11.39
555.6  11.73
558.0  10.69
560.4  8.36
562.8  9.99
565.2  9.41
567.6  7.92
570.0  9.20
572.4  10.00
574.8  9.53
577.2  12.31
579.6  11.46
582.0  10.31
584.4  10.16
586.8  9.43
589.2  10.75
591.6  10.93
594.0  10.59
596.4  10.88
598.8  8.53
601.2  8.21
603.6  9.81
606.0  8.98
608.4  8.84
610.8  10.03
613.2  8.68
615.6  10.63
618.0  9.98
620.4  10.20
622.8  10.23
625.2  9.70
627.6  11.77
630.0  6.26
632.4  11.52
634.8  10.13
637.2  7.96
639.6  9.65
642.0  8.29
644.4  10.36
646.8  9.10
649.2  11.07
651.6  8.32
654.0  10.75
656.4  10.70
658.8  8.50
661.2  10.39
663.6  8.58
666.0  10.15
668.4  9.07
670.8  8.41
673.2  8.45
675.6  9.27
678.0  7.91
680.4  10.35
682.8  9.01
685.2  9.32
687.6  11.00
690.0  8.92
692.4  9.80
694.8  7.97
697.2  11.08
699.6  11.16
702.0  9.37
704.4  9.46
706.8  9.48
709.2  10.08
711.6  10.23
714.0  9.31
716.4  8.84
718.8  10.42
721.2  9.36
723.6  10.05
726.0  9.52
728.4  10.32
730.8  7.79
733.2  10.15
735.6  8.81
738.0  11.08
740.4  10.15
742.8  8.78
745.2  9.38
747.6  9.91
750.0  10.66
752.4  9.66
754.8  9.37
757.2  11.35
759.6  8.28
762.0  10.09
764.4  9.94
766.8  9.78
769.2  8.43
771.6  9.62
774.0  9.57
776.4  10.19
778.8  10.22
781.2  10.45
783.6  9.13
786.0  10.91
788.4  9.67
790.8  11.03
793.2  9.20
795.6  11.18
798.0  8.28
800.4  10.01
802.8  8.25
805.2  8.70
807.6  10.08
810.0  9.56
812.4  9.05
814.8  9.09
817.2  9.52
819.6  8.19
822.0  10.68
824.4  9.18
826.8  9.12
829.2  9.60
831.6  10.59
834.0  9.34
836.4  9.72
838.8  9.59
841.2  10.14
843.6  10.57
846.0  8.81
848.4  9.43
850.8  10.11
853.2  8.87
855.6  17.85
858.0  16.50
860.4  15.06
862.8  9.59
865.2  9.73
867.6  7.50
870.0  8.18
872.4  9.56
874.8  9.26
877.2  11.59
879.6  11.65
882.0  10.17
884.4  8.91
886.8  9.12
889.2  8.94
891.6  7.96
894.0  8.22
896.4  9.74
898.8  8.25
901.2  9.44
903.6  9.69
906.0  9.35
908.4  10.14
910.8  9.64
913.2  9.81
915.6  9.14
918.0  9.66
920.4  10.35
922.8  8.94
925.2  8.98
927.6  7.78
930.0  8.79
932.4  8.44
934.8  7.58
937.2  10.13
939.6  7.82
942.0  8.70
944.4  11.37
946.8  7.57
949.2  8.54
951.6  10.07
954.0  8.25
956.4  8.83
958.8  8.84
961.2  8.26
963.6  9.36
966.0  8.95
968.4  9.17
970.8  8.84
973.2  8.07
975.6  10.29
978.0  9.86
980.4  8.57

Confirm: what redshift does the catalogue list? 0.305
